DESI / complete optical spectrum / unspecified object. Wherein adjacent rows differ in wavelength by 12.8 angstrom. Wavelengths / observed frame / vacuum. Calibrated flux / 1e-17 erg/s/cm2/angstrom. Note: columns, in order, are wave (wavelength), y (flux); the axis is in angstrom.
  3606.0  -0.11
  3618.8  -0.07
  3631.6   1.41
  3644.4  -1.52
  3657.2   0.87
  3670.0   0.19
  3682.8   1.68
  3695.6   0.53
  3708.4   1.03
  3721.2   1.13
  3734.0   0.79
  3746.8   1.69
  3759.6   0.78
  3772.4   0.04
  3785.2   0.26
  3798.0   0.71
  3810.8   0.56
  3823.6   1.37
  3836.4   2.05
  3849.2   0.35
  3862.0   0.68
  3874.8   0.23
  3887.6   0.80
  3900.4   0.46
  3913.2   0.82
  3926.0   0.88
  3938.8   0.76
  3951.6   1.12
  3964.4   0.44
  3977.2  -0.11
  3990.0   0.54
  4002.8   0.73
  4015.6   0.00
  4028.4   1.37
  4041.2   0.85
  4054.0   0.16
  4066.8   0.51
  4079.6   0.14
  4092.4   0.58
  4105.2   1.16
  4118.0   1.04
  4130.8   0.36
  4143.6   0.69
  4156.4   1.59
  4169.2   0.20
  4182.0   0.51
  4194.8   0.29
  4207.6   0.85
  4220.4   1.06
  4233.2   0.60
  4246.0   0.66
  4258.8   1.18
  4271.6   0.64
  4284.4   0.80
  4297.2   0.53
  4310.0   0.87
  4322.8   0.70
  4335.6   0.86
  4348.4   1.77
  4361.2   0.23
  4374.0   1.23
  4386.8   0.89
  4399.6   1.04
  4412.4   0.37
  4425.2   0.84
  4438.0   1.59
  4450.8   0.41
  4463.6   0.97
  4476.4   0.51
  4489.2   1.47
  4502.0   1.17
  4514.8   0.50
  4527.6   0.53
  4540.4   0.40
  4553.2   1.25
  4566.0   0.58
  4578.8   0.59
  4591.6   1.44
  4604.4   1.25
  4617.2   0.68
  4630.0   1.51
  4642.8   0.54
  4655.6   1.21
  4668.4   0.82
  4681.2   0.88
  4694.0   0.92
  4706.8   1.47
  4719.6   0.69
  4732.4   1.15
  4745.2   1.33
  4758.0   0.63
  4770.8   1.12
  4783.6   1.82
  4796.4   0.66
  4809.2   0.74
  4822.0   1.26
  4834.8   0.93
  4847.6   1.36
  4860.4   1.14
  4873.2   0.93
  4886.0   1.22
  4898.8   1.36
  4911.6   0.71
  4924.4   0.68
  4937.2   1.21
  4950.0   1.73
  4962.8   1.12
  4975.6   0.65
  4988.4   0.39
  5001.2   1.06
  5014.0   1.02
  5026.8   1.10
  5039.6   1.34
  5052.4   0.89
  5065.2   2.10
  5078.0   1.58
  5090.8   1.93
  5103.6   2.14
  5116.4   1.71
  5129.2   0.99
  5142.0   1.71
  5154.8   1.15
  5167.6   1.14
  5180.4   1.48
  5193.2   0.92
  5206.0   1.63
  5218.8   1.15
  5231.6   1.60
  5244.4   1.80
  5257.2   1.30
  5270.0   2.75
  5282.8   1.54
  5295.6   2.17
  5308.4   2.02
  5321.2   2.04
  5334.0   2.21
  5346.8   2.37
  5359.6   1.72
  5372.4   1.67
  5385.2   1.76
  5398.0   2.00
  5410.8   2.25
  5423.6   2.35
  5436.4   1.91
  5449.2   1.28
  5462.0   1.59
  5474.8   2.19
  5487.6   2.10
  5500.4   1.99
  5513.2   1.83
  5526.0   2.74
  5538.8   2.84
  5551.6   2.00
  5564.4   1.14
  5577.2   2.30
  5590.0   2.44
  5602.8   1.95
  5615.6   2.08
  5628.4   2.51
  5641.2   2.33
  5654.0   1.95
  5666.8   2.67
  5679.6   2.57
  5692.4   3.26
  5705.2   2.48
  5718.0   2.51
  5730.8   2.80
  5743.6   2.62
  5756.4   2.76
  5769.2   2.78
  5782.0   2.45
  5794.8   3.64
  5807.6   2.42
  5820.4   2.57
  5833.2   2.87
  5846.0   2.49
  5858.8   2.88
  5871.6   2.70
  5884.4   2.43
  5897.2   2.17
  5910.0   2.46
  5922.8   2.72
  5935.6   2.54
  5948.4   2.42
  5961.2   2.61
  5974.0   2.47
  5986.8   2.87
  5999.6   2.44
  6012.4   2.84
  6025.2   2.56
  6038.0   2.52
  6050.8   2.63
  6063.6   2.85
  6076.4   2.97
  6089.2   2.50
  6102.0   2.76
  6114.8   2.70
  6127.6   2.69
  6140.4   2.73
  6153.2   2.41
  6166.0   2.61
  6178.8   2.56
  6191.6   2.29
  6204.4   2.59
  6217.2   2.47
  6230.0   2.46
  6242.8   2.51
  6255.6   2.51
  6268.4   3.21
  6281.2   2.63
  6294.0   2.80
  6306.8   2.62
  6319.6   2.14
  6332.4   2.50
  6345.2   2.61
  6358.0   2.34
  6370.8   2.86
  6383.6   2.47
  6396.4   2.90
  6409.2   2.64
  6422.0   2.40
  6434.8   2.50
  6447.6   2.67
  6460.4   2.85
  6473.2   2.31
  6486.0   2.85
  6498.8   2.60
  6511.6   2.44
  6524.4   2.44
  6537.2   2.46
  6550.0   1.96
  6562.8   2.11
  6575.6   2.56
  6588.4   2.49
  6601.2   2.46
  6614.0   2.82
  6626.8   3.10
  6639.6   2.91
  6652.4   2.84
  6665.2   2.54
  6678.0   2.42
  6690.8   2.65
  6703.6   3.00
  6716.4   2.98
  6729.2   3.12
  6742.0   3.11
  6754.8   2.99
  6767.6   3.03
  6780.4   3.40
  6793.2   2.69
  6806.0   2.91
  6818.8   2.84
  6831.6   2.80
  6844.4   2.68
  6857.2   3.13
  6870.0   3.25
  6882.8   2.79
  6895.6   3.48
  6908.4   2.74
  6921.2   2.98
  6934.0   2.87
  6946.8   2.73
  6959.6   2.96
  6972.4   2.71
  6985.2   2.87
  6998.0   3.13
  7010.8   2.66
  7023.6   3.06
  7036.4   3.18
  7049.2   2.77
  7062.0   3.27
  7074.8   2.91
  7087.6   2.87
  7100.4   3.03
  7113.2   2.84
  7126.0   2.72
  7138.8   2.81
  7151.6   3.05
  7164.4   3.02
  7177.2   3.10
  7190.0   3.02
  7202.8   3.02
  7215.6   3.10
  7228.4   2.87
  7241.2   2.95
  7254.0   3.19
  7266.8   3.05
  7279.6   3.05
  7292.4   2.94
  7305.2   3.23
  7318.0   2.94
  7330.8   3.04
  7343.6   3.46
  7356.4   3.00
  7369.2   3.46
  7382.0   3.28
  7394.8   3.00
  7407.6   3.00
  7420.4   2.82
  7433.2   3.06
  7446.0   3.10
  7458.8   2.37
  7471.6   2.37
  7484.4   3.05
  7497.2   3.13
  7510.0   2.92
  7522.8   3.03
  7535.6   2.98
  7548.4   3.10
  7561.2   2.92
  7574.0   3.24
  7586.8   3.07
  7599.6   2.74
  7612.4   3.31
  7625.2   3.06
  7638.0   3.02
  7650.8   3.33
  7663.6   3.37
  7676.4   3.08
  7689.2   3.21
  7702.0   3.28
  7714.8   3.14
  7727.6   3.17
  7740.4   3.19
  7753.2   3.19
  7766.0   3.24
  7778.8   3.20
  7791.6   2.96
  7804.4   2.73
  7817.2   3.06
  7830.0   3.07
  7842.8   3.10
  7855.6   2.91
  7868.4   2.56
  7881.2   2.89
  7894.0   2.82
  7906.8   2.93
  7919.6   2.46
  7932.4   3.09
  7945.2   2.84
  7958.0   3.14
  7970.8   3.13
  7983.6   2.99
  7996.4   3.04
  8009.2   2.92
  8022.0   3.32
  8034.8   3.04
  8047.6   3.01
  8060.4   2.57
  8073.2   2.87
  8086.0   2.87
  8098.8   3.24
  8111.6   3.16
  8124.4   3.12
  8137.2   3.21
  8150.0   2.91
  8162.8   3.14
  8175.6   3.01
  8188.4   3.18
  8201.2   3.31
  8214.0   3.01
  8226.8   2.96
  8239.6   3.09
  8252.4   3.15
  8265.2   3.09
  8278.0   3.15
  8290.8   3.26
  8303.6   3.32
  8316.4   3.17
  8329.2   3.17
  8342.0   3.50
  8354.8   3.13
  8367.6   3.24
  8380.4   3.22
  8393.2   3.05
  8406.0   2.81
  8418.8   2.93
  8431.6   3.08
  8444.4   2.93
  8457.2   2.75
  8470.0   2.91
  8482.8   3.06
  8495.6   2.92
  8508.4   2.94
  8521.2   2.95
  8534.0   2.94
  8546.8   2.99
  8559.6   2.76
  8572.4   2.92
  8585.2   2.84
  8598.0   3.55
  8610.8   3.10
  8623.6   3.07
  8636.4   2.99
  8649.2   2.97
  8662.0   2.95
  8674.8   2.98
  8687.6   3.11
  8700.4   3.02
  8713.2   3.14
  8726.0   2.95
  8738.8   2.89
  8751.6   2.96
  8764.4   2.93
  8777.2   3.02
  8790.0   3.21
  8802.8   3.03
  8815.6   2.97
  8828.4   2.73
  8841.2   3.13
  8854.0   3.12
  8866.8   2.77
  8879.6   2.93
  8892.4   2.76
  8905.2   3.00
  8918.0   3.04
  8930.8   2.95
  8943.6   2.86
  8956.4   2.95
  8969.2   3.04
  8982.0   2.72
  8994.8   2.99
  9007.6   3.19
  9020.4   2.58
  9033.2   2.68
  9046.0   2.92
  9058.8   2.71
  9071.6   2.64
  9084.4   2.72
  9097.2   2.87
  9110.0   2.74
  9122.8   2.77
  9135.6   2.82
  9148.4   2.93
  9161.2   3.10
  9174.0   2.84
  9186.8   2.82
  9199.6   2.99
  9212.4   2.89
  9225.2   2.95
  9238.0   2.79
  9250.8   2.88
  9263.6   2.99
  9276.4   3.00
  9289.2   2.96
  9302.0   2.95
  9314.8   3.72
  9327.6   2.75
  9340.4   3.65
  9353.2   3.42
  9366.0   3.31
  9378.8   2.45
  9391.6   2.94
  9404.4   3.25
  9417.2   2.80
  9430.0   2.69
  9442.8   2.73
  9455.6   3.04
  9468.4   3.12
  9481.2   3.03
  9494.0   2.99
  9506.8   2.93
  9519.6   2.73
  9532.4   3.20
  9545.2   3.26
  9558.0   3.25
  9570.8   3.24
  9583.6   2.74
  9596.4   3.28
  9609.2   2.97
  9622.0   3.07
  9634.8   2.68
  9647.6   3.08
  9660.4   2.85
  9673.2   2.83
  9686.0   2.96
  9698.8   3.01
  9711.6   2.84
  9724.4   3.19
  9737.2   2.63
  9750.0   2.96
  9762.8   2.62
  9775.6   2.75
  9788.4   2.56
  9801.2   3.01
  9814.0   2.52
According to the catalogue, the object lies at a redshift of 0.266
